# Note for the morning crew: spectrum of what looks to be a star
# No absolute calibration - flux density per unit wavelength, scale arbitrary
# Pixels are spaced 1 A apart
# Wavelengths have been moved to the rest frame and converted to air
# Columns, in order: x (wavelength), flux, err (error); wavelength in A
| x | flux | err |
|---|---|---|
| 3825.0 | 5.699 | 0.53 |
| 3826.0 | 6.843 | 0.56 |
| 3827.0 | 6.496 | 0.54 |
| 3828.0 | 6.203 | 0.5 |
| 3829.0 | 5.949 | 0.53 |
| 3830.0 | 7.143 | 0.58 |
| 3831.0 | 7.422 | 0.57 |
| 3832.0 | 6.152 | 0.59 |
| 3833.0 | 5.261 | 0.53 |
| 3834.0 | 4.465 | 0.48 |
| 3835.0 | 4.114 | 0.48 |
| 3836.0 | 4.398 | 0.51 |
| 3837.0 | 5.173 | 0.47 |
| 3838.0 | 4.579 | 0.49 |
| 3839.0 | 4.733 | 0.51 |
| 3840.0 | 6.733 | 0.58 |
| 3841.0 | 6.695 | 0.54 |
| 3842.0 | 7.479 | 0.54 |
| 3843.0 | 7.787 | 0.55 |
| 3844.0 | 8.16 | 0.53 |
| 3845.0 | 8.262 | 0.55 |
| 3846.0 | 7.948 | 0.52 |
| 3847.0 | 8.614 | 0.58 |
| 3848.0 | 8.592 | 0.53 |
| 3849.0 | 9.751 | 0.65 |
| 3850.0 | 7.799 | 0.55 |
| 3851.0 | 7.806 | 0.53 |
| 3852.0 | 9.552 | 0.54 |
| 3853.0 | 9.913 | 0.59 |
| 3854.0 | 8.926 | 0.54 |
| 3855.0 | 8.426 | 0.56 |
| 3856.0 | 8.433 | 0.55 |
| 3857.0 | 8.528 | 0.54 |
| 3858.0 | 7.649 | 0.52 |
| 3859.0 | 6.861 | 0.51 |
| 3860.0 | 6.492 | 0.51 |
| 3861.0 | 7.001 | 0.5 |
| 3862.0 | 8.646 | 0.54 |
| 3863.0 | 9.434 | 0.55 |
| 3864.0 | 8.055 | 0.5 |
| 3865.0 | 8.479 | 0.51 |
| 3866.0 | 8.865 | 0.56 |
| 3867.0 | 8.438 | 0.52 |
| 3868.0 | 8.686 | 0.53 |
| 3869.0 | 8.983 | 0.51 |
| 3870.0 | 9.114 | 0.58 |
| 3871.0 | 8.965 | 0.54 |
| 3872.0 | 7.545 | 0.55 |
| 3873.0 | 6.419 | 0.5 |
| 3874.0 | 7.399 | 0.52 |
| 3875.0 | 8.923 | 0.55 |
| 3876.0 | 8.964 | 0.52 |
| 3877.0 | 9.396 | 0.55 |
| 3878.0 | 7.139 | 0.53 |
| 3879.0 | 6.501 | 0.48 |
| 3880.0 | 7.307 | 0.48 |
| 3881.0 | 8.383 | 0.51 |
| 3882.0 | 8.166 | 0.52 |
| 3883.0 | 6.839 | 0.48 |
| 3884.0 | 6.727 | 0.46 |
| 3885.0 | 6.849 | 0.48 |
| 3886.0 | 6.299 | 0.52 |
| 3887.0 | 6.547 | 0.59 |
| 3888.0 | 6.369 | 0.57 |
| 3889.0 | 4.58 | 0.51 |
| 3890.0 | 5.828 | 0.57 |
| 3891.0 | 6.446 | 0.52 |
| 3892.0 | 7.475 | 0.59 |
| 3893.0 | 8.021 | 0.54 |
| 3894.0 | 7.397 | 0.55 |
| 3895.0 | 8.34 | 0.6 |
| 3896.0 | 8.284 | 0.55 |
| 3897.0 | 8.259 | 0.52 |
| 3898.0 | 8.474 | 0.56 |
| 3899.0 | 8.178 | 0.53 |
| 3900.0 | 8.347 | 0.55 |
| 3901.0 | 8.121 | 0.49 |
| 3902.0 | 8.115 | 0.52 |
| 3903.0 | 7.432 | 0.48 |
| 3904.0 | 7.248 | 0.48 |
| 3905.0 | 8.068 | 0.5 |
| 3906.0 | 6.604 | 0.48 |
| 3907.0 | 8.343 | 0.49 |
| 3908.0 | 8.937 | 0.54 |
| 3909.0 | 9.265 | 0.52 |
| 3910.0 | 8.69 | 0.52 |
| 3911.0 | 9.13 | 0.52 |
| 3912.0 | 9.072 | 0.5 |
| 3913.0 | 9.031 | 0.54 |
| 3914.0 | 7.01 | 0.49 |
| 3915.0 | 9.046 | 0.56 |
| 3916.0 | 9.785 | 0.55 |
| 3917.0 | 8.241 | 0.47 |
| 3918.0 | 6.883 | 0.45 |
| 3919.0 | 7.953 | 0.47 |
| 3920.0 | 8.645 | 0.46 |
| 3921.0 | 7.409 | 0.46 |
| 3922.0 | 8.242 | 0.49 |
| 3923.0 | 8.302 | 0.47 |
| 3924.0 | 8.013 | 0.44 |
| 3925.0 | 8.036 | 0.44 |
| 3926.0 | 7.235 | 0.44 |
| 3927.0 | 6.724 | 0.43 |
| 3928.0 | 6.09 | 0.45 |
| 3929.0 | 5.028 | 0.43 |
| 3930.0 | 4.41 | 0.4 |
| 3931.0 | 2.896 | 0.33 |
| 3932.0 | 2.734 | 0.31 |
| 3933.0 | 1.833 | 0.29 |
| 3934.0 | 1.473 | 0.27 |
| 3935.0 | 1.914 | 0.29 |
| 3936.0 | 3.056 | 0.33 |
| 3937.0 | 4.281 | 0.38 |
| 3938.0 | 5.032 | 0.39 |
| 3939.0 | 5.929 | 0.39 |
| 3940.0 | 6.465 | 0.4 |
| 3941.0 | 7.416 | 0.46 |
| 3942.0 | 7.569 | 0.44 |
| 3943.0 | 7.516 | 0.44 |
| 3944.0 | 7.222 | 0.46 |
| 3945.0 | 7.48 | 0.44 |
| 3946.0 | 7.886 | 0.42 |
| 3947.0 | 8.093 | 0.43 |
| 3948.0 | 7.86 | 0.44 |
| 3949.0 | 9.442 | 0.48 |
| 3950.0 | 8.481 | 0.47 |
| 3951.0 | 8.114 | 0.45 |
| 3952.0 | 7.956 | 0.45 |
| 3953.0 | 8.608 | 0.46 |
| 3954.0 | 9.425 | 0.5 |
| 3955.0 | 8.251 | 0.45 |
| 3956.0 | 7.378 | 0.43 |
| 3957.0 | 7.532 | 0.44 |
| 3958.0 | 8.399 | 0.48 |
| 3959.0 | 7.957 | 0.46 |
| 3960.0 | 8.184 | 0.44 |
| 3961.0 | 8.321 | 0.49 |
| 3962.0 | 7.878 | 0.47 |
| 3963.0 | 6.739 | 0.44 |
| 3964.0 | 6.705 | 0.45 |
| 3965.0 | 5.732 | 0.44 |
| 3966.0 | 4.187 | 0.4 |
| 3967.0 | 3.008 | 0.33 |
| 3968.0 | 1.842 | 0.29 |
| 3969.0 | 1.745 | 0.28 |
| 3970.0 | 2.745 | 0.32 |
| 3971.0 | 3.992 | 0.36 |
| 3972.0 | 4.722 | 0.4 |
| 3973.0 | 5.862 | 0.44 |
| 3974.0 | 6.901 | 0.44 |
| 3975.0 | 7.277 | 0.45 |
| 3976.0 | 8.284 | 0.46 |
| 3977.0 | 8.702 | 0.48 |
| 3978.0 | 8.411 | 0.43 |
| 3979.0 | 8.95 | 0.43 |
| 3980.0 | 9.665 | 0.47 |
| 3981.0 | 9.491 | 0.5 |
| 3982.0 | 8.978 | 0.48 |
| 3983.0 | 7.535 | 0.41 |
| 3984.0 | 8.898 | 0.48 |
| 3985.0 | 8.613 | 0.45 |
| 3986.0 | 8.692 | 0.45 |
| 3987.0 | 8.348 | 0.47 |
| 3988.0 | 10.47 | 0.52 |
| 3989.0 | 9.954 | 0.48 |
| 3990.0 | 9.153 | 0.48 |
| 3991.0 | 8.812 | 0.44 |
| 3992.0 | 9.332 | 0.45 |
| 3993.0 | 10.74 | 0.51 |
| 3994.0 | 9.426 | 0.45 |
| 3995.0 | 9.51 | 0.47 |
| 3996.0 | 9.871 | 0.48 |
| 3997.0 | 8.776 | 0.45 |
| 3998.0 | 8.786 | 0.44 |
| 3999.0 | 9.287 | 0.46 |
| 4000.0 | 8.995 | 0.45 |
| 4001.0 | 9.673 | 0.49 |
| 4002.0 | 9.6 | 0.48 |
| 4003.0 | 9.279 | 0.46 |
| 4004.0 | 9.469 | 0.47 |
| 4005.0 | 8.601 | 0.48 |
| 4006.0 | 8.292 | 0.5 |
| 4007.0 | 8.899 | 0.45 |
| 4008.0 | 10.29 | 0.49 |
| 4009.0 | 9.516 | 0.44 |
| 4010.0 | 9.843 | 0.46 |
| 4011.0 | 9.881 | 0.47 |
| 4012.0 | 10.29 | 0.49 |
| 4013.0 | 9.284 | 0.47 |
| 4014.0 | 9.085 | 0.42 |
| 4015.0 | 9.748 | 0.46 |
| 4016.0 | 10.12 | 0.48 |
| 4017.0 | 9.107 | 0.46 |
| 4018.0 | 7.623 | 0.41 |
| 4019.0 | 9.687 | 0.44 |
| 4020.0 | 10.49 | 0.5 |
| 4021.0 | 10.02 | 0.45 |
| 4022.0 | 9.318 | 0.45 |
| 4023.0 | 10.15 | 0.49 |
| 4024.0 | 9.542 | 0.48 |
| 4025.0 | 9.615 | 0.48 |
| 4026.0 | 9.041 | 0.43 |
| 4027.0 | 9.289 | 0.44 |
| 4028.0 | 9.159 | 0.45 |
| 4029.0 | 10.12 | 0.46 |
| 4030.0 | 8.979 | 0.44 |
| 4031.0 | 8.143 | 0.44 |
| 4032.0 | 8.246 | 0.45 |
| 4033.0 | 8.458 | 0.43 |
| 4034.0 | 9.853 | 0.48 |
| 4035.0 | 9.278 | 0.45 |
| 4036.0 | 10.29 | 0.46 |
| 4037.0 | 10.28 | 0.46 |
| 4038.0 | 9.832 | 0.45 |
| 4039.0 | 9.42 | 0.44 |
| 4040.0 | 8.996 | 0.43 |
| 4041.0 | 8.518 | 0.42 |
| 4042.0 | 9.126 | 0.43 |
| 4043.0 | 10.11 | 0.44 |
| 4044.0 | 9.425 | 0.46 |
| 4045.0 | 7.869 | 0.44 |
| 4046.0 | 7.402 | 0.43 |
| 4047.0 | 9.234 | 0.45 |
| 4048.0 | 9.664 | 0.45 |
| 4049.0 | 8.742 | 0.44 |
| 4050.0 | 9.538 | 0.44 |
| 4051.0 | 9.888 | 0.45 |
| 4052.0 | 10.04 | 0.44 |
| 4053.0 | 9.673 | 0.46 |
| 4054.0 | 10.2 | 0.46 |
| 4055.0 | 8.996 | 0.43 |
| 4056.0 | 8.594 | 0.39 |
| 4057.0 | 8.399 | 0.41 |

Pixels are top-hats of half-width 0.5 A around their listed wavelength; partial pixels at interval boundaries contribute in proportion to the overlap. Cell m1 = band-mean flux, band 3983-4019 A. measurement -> 9.3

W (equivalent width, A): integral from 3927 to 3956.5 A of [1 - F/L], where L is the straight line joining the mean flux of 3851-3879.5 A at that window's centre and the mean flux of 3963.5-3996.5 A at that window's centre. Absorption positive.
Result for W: 5.8 A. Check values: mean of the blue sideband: 8.27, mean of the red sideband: 7.47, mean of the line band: 6.21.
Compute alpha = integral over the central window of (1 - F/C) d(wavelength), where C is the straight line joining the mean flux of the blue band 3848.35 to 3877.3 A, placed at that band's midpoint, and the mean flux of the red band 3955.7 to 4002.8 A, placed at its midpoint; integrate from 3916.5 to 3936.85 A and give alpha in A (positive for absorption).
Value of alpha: 5.9 A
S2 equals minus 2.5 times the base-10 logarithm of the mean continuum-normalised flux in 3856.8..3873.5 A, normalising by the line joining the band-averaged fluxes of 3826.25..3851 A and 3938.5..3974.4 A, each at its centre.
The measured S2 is -0.21 mag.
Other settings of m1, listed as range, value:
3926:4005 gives 7.21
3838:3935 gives 7.55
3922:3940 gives 5.02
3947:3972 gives 6.68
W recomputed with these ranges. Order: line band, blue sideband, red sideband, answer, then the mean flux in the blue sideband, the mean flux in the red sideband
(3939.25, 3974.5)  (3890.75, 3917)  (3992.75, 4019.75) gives 8.1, 8.21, 9.39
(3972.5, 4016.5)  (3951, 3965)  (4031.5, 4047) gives -3.3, 7.88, 9.14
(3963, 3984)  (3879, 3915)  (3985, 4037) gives 6.0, 7.67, 9.38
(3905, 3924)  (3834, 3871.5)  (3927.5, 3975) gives -4.8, 7.74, 6.02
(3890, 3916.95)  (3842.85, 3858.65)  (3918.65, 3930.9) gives -2.6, 8.51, 7.02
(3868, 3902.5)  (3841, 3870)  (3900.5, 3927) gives 2.6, 8.33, 8.16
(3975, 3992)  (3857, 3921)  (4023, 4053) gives -0.3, 7.89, 9.27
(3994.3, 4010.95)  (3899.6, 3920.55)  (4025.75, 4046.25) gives -0.7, 8.28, 9.16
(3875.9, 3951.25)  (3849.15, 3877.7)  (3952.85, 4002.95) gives 9.2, 8.36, 7.81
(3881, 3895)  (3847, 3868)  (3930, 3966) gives 1.7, 8.4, 6.56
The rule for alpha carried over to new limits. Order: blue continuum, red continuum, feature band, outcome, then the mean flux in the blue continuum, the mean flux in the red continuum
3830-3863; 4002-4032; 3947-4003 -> 6.4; 7.29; 9.39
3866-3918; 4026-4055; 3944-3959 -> 0.5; 7.88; 9.27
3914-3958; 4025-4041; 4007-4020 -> -1.1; 6.81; 9.28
